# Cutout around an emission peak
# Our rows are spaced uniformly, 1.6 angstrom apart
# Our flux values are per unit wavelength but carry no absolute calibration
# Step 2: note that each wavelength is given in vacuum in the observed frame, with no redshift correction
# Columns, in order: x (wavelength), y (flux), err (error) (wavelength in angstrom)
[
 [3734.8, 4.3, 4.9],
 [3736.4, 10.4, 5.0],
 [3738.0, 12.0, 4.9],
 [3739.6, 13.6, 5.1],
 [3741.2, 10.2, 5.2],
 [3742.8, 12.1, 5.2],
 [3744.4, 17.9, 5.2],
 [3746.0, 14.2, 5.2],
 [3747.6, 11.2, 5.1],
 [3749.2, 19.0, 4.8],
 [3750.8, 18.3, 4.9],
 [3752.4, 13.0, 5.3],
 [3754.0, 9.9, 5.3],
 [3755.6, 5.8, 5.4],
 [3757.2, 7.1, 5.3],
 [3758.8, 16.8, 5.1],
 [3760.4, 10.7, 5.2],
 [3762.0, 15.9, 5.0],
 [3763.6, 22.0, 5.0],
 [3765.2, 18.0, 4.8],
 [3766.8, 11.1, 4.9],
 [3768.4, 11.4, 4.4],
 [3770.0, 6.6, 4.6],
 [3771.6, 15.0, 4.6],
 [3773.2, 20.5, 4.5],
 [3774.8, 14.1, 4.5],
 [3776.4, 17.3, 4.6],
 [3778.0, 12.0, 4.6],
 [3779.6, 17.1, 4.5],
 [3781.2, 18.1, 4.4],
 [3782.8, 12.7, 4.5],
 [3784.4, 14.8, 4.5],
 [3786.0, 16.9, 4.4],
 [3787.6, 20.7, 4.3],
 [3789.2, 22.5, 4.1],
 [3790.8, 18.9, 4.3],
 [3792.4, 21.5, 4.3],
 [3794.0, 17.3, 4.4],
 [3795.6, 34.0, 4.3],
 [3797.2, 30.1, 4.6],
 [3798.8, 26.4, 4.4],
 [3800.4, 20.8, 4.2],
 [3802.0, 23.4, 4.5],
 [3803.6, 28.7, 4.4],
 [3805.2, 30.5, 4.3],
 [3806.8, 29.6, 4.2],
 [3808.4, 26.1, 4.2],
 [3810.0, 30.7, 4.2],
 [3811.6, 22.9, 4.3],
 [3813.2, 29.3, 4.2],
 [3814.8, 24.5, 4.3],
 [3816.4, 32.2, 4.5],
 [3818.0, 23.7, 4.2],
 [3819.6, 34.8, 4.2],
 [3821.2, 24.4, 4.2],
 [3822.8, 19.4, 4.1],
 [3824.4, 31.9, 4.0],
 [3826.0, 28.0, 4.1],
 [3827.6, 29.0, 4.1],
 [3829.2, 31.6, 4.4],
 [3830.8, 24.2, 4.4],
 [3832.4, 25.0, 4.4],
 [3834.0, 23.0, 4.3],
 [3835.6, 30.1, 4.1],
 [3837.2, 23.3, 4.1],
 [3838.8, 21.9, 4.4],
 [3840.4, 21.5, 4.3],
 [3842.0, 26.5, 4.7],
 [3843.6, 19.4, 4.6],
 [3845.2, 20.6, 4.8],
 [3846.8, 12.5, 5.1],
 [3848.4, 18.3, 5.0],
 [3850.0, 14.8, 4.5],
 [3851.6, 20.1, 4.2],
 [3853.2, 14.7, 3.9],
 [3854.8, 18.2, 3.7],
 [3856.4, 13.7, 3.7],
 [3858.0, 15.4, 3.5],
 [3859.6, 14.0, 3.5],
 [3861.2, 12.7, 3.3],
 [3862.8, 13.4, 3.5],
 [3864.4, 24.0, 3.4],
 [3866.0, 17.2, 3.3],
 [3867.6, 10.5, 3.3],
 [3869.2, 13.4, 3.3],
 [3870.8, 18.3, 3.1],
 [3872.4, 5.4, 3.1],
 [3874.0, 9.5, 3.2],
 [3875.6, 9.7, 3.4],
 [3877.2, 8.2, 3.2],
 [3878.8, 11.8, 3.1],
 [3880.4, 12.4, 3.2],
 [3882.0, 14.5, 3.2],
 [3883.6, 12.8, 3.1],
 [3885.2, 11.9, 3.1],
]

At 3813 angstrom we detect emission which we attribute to C IV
